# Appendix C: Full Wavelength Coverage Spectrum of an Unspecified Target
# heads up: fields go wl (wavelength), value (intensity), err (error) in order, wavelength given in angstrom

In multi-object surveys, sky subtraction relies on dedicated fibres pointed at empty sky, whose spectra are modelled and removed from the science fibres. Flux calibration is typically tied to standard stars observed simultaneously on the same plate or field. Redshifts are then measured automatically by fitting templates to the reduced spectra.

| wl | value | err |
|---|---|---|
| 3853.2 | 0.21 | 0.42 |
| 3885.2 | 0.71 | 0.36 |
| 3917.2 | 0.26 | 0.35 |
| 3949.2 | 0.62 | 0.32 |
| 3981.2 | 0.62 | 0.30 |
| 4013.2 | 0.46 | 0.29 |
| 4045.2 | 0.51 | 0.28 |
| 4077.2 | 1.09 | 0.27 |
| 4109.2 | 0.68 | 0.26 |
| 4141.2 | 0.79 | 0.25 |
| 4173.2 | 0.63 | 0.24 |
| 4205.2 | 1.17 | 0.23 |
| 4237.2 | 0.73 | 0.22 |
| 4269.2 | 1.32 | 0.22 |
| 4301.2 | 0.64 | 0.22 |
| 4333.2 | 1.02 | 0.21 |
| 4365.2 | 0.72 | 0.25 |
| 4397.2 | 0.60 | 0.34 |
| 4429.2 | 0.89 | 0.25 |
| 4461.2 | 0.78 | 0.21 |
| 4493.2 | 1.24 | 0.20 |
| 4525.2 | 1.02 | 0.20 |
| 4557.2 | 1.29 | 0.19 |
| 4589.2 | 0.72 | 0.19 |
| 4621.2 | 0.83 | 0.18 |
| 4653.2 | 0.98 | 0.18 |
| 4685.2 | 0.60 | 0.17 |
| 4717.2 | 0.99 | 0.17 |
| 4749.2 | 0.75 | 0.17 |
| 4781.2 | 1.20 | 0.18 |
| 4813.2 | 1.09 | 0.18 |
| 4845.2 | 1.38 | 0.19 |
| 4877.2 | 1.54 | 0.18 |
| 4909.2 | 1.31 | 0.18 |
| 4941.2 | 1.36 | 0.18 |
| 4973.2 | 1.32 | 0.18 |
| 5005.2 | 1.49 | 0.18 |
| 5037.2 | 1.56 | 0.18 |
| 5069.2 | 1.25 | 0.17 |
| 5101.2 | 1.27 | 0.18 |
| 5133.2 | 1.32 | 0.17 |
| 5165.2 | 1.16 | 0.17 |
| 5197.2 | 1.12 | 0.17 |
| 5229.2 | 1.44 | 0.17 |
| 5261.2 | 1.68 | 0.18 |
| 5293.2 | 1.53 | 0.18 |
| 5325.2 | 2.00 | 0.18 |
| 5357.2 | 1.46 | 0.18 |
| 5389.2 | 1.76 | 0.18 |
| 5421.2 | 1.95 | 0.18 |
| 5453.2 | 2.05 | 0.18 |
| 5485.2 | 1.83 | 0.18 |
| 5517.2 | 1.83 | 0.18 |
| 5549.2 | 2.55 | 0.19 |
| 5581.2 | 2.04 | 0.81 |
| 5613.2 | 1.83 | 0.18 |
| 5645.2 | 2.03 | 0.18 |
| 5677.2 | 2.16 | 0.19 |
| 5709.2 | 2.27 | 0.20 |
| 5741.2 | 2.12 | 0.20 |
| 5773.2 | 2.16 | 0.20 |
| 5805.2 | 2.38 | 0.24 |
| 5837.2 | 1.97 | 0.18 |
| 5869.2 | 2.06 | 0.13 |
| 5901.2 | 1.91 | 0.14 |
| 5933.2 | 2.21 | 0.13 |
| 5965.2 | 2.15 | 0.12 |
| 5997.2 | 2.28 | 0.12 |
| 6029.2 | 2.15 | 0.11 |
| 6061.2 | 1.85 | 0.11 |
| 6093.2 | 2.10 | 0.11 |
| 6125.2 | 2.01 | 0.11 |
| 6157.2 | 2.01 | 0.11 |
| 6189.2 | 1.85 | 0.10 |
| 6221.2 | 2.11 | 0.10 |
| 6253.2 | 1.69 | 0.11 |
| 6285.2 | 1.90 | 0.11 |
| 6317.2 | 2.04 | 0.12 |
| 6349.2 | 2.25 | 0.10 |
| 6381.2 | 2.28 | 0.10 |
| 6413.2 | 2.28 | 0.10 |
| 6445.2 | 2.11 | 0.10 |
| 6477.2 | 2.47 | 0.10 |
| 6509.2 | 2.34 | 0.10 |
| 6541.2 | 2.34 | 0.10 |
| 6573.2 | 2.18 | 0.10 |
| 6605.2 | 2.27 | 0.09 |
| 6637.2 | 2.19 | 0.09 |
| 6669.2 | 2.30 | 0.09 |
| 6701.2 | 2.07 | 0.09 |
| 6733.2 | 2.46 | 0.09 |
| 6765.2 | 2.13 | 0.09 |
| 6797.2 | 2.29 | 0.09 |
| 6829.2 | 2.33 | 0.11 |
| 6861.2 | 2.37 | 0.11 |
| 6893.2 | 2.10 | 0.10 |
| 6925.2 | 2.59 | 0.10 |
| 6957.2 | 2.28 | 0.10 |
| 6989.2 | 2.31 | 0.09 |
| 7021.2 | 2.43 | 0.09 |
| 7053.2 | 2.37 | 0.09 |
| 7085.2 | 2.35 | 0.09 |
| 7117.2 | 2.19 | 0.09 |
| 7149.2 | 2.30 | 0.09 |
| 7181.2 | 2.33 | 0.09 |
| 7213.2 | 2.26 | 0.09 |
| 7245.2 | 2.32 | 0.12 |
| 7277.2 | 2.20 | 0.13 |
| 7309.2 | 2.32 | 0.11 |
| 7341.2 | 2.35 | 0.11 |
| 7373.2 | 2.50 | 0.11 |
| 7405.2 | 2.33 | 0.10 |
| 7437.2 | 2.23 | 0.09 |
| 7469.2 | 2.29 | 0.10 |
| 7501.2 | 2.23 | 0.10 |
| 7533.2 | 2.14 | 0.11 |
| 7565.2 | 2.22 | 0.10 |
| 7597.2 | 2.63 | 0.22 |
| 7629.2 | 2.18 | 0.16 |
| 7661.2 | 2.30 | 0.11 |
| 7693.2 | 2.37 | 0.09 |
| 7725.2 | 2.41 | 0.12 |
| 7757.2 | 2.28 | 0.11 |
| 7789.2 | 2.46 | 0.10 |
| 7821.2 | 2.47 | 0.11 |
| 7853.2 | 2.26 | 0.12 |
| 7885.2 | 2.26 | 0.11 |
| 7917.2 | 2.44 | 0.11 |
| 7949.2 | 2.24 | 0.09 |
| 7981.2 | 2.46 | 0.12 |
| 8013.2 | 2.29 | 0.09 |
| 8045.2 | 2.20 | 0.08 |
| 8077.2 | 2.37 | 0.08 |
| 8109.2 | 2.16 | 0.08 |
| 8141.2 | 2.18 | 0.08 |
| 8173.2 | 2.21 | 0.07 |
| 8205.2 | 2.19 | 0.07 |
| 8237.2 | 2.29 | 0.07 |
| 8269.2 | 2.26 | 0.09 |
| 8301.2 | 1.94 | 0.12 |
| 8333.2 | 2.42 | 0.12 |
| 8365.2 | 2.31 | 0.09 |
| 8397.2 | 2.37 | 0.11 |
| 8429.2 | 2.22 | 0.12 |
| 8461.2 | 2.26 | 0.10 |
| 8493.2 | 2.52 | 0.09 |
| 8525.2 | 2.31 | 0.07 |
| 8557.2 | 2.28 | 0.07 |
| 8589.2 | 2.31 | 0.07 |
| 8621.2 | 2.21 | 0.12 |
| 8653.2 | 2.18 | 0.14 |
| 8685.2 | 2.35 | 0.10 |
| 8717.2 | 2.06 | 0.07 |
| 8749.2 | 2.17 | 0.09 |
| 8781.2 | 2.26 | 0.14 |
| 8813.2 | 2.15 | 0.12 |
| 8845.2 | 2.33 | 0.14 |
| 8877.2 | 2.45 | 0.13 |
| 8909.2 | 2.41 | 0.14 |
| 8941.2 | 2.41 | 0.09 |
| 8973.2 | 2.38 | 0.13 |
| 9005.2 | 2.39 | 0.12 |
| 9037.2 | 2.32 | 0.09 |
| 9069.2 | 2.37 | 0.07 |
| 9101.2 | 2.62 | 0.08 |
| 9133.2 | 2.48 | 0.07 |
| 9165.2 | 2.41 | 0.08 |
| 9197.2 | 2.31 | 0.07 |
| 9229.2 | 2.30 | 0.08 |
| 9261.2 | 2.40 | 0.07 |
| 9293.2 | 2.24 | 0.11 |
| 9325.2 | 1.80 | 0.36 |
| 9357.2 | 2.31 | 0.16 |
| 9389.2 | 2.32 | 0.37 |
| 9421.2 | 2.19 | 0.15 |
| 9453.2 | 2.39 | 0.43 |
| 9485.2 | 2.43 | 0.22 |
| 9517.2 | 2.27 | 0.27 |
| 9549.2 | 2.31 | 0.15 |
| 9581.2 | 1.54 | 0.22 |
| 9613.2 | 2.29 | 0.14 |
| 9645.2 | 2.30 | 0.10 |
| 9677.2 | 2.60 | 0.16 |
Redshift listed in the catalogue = 0.209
